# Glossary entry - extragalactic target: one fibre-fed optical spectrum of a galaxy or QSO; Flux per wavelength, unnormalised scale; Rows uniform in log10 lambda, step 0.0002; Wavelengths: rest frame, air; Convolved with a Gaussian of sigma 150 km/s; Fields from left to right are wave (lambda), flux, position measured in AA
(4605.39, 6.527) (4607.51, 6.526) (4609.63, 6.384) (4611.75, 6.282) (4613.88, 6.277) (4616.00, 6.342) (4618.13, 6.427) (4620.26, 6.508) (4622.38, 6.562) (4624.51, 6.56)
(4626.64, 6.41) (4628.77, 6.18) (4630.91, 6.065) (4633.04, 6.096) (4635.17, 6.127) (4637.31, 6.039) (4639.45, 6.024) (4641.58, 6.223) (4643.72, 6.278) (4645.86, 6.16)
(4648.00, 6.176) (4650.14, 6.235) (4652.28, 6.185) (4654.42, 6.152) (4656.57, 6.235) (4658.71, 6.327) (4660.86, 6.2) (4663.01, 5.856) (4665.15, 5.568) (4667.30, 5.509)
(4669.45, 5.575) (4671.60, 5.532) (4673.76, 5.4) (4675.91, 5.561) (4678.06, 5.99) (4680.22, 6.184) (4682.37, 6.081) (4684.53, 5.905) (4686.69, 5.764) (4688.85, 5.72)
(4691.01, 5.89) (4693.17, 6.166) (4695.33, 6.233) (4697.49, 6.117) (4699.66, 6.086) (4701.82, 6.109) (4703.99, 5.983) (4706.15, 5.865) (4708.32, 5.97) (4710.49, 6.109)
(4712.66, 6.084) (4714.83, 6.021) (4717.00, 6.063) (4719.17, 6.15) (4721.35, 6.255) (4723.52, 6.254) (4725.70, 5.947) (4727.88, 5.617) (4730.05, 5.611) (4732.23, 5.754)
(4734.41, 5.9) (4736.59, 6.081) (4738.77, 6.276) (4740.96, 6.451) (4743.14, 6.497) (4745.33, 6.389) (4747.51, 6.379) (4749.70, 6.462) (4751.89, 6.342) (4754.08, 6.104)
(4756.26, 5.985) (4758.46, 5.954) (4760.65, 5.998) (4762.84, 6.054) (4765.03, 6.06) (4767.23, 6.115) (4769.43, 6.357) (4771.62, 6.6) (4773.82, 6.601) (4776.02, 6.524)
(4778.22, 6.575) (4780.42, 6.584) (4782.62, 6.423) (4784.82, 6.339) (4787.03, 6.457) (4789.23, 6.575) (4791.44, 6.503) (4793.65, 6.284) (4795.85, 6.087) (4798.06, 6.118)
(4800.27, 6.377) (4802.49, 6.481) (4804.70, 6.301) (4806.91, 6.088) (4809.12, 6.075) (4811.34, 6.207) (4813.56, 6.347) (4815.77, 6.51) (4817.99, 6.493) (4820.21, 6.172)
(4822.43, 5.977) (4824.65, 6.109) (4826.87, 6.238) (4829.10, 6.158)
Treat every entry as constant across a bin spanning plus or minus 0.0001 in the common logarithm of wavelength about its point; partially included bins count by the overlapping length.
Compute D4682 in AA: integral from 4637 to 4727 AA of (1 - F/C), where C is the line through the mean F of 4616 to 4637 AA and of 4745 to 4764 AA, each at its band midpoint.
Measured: 3.6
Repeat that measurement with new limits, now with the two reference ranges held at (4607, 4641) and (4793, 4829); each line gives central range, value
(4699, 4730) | 1.2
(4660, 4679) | 1.8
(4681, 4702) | 0.9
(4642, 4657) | 0.2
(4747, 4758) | 0.0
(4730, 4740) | 0.5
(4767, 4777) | -0.3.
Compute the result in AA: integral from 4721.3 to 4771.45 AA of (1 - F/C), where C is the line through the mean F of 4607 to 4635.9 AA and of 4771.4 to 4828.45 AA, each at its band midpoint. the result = 1.67 AA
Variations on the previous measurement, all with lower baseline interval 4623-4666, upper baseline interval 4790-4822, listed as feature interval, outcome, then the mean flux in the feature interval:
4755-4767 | 0.4 AA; 6.02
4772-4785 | -0.5 AA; 6.53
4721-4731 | 0.5 AA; 5.92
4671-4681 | 0.7 AA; 5.73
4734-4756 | -0.2 AA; 6.29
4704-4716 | 0.4 AA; 6.01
